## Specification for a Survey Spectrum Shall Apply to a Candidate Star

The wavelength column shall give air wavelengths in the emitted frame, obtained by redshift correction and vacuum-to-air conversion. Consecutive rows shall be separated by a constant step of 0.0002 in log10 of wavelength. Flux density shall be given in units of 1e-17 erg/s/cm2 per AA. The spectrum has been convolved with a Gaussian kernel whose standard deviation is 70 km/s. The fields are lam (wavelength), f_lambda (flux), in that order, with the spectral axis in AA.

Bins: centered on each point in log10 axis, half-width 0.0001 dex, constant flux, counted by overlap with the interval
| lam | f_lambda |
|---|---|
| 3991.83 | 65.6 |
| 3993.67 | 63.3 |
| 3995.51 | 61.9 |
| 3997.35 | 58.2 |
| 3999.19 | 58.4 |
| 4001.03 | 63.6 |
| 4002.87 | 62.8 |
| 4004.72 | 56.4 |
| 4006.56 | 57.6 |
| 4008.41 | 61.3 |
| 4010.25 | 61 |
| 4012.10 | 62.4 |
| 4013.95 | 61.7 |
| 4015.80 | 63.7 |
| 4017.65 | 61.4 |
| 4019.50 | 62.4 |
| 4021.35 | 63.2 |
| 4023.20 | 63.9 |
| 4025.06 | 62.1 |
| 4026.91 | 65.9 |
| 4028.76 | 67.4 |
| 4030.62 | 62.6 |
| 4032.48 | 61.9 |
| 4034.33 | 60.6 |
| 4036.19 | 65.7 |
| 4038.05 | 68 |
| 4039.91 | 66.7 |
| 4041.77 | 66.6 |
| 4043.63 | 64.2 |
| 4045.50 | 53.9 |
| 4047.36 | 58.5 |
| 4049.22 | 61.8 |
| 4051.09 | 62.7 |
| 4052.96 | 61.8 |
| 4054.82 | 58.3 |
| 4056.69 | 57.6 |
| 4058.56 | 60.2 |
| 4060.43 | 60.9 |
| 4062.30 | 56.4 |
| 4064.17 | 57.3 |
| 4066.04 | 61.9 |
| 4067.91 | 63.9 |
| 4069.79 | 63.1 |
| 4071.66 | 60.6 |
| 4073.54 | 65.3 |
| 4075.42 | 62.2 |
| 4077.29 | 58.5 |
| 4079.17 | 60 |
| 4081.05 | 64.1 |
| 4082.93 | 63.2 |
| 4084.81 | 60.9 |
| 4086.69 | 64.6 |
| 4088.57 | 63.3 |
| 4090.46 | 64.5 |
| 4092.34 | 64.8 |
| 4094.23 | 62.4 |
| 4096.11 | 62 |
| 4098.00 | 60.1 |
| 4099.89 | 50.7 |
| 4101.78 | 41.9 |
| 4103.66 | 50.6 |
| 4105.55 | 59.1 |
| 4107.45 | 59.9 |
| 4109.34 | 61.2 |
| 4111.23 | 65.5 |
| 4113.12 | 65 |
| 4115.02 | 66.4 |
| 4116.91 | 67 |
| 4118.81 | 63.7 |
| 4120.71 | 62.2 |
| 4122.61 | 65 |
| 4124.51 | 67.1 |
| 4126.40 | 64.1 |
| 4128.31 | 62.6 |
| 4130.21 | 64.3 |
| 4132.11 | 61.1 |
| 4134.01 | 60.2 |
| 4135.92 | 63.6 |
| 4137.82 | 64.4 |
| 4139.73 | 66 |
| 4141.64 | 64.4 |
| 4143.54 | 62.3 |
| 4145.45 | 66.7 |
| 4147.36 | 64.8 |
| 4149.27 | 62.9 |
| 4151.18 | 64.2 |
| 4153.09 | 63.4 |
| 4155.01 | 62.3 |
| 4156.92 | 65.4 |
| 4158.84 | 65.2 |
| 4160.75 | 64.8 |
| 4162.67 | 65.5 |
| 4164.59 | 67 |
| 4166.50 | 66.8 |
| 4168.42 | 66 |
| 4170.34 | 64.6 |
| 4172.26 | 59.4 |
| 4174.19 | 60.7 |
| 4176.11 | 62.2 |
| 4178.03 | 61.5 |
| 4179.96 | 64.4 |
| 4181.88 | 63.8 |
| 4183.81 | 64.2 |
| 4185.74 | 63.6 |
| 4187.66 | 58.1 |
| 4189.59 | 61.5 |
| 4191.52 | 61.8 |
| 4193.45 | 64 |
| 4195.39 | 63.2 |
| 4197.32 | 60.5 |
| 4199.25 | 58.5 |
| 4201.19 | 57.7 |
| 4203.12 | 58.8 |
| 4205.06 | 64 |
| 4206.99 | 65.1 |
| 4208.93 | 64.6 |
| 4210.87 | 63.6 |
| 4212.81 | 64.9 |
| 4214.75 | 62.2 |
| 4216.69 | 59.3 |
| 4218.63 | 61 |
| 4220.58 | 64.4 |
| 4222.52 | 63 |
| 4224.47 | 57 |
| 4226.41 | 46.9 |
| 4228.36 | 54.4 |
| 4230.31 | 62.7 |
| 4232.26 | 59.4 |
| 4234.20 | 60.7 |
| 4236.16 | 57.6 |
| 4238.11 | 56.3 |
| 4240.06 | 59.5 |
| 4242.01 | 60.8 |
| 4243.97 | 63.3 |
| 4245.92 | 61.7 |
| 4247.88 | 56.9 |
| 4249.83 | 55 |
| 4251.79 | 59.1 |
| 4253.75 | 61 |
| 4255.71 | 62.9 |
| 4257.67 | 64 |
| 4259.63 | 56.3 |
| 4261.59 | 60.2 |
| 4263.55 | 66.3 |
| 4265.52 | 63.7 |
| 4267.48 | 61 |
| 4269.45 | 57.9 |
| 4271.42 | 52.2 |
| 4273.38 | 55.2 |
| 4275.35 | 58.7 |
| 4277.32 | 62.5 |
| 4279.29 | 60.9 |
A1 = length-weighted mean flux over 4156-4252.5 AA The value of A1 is 61.4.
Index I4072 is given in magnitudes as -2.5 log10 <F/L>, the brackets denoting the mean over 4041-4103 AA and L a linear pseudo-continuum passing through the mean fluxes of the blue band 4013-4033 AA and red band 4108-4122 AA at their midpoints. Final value 0.06 mag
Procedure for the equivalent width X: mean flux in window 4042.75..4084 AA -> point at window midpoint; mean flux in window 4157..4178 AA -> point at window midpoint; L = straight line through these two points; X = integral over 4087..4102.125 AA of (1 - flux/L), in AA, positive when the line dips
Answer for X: 0.5 AA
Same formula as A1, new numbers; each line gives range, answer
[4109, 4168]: 64.4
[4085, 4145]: 62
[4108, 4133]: 64.2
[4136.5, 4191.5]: 63.8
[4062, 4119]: 61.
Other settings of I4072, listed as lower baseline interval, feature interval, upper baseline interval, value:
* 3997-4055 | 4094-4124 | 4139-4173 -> 0.06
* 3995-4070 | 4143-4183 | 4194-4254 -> -0.06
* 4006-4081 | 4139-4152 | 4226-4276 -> -0.07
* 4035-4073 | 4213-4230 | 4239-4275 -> 0.02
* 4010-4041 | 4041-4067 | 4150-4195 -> 0.06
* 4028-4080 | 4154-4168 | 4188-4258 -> -0.08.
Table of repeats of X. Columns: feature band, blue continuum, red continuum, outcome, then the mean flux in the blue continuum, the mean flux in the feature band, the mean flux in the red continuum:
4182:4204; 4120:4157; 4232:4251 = 0.06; 63.8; 61.2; 59.1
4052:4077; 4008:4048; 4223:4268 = 0.70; 63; 60.7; 59.5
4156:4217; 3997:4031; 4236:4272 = -2.47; 62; 62.9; 59.9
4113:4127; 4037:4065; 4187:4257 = -1.00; 61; 65.1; 60.3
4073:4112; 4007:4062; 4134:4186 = 1.80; 62.2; 60.2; 64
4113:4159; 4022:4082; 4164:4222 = -1.33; 62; 64.1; 62.6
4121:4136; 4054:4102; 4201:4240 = -0.74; 60.6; 63.4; 60.2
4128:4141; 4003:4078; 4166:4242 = -0.38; 61.8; 63.2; 61.2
